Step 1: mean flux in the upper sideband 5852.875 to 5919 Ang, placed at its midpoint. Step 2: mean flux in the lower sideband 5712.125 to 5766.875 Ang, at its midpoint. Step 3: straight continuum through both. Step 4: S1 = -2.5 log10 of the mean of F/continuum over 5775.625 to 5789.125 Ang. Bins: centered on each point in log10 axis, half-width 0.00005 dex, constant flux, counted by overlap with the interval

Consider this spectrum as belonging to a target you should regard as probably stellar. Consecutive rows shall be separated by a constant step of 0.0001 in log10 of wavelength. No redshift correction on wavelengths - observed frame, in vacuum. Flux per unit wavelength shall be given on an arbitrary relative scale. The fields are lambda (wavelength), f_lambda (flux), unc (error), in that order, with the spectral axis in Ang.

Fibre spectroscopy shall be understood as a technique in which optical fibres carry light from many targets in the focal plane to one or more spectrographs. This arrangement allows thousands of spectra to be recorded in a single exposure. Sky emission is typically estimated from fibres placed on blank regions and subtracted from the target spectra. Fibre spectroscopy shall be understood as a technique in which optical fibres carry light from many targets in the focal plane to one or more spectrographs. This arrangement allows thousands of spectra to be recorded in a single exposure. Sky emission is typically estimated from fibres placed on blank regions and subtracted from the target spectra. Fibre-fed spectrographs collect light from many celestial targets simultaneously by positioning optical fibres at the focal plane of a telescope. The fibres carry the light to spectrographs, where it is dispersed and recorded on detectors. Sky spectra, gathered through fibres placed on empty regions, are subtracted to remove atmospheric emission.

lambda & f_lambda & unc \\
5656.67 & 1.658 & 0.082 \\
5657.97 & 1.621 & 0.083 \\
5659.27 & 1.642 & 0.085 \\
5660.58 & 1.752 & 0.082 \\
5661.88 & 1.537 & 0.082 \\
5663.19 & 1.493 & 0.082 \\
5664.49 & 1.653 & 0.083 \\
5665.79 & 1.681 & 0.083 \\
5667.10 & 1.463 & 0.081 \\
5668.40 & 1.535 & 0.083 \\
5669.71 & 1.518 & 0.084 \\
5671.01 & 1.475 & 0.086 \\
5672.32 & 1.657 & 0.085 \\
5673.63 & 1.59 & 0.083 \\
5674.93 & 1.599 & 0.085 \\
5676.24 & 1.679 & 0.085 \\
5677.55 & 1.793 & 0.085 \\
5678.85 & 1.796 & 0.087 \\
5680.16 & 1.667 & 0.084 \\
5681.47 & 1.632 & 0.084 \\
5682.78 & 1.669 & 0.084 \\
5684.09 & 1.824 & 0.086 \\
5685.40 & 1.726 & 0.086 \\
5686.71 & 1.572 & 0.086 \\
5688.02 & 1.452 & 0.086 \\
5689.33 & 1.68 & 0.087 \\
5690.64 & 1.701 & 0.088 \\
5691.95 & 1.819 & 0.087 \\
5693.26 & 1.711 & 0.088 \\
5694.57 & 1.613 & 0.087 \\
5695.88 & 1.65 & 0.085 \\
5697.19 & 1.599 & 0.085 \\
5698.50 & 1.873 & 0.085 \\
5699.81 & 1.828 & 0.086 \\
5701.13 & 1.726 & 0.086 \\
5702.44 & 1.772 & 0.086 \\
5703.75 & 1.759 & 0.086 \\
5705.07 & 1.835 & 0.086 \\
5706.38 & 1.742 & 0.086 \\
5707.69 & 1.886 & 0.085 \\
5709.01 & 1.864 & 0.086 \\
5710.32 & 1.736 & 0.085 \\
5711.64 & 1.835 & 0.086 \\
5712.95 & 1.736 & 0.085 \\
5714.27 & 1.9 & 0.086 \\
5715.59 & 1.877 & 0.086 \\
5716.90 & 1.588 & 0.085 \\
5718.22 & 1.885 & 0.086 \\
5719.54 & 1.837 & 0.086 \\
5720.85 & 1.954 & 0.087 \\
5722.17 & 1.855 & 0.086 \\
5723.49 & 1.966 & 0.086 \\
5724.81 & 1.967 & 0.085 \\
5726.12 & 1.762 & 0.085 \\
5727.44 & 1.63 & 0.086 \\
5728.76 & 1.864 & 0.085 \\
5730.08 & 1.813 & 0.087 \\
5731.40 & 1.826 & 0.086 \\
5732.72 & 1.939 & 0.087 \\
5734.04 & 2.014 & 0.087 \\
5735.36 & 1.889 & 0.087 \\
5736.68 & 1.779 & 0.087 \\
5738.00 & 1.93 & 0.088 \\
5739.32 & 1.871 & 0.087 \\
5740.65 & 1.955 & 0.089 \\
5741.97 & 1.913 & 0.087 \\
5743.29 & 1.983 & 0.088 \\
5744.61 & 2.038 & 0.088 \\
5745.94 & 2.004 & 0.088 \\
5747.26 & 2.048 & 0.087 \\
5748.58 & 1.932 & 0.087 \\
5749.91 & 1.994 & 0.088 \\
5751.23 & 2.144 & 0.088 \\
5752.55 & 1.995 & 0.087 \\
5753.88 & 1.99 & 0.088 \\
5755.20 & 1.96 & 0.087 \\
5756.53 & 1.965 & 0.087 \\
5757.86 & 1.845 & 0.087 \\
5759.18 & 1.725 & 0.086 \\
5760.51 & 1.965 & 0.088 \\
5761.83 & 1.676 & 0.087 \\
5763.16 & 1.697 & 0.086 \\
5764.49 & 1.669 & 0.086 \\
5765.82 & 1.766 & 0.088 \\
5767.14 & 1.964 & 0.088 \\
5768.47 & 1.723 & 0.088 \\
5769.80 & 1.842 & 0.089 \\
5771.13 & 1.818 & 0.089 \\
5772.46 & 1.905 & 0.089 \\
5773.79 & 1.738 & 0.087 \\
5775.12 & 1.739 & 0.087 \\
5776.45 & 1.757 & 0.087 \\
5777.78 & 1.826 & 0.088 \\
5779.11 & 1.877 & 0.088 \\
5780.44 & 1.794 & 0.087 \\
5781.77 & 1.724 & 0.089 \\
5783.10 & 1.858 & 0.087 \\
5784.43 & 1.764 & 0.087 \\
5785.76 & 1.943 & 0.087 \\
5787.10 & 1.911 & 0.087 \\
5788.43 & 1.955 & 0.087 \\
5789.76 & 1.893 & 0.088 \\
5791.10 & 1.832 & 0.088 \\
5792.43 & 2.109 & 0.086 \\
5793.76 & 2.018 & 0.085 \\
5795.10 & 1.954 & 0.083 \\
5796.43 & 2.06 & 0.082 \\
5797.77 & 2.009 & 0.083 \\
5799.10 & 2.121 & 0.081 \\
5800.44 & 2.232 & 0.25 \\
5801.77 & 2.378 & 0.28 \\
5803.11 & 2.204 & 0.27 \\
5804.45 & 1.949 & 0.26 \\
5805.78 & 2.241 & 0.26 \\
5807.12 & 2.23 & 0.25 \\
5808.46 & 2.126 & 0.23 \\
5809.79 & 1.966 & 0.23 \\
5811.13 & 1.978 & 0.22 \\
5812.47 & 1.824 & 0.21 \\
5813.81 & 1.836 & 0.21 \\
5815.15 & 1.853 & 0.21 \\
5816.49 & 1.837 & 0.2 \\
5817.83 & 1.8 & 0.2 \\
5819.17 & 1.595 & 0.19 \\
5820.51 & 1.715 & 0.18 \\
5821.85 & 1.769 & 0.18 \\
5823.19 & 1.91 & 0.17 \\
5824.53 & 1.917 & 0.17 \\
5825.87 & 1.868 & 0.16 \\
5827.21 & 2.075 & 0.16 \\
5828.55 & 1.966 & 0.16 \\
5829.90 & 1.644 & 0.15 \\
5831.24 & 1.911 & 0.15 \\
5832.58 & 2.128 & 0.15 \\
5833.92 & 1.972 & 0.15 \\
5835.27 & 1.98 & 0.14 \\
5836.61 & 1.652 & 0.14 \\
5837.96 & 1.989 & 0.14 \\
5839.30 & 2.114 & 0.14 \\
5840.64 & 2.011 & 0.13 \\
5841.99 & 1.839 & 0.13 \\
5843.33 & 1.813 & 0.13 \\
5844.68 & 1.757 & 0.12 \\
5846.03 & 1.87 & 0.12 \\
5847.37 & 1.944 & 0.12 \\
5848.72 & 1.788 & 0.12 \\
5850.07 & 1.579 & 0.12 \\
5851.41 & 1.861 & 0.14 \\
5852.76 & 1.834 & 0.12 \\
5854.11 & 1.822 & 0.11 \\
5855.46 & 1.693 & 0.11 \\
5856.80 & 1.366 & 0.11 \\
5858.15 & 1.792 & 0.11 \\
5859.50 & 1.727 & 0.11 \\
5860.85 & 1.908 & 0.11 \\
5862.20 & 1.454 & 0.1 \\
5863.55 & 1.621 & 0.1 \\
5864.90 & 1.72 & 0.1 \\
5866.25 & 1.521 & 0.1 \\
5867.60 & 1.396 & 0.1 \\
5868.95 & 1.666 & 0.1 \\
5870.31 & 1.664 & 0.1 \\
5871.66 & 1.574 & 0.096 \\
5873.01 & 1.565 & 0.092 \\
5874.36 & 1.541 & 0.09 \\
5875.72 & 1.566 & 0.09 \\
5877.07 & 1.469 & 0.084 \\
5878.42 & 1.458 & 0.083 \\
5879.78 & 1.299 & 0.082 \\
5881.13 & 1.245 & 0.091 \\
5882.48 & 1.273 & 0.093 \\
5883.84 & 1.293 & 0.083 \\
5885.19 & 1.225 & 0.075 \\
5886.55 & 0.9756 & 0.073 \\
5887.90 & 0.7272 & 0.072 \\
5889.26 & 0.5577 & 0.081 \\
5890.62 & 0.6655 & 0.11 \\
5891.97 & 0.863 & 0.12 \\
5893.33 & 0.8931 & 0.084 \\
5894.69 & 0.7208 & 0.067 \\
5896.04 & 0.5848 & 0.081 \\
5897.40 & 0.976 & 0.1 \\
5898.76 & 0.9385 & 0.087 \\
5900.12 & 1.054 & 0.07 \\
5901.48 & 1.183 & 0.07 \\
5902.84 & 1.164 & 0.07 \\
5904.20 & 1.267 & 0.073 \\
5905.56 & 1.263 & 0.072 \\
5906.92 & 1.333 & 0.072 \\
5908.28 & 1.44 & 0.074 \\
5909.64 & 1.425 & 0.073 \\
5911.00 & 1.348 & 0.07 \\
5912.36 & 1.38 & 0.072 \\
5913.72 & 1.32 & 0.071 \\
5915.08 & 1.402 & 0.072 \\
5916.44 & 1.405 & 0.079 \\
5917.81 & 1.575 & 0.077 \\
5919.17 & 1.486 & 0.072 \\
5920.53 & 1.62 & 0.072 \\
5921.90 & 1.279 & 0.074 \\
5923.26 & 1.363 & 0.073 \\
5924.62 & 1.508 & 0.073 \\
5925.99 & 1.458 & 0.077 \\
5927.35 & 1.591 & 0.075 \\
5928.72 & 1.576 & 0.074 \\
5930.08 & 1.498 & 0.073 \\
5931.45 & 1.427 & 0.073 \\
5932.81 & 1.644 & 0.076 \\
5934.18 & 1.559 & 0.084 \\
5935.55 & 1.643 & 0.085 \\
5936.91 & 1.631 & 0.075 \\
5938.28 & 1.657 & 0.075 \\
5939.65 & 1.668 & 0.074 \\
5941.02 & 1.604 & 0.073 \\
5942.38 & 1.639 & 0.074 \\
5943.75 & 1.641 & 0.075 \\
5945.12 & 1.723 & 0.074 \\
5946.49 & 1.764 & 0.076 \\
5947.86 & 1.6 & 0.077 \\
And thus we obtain -0.07 mag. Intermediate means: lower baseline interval 1.88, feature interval 1.84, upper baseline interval 1.32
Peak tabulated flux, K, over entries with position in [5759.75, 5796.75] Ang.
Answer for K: 2.109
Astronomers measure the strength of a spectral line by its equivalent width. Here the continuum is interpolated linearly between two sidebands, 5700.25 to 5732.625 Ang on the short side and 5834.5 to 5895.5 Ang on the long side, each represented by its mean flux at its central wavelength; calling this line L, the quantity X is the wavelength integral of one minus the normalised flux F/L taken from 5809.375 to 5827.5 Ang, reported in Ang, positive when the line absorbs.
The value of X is -2.7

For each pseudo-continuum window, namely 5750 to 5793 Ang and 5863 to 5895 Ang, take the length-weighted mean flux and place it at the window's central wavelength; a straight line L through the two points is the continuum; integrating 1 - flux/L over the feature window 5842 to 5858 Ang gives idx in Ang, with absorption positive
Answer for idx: -3.7 Ang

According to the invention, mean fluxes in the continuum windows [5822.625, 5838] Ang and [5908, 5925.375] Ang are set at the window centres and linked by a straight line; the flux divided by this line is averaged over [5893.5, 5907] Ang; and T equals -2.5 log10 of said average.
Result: 0.42 mag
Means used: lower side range 1.91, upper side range 1.43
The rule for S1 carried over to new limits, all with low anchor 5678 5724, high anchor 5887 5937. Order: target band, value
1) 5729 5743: -0.13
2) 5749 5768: -0.16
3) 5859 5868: -0.18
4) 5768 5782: -0.14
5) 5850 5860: -0.23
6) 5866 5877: -0.15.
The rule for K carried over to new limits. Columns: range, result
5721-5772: 2.144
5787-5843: 2.378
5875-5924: 1.62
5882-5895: 1.293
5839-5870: 2.114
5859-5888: 1.908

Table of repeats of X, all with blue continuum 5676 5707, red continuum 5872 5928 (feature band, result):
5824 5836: -4.64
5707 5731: -2.61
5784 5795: -3.27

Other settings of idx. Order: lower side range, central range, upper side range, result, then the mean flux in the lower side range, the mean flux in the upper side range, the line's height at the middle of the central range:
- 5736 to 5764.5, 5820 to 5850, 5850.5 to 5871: -2.79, 1.92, 1.67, 1.73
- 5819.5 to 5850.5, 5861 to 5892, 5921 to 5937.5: 6.95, 1.88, 1.52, 1.72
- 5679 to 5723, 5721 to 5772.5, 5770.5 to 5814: -0.92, 1.75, 1.96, 1.86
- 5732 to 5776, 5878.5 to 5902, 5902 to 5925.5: 7.76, 1.89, 1.39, 1.46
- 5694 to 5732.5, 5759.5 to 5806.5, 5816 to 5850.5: -1.84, 1.8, 1.87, 1.84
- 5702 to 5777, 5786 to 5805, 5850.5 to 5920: -4.36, 1.86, 1.34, 1.66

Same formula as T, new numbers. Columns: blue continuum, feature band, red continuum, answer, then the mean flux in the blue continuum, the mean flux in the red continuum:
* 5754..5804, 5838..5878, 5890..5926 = -0.15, 1.9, 1.22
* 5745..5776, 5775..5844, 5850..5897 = -0.17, 1.87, 1.37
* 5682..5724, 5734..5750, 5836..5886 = -0.12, 1.76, 1.64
